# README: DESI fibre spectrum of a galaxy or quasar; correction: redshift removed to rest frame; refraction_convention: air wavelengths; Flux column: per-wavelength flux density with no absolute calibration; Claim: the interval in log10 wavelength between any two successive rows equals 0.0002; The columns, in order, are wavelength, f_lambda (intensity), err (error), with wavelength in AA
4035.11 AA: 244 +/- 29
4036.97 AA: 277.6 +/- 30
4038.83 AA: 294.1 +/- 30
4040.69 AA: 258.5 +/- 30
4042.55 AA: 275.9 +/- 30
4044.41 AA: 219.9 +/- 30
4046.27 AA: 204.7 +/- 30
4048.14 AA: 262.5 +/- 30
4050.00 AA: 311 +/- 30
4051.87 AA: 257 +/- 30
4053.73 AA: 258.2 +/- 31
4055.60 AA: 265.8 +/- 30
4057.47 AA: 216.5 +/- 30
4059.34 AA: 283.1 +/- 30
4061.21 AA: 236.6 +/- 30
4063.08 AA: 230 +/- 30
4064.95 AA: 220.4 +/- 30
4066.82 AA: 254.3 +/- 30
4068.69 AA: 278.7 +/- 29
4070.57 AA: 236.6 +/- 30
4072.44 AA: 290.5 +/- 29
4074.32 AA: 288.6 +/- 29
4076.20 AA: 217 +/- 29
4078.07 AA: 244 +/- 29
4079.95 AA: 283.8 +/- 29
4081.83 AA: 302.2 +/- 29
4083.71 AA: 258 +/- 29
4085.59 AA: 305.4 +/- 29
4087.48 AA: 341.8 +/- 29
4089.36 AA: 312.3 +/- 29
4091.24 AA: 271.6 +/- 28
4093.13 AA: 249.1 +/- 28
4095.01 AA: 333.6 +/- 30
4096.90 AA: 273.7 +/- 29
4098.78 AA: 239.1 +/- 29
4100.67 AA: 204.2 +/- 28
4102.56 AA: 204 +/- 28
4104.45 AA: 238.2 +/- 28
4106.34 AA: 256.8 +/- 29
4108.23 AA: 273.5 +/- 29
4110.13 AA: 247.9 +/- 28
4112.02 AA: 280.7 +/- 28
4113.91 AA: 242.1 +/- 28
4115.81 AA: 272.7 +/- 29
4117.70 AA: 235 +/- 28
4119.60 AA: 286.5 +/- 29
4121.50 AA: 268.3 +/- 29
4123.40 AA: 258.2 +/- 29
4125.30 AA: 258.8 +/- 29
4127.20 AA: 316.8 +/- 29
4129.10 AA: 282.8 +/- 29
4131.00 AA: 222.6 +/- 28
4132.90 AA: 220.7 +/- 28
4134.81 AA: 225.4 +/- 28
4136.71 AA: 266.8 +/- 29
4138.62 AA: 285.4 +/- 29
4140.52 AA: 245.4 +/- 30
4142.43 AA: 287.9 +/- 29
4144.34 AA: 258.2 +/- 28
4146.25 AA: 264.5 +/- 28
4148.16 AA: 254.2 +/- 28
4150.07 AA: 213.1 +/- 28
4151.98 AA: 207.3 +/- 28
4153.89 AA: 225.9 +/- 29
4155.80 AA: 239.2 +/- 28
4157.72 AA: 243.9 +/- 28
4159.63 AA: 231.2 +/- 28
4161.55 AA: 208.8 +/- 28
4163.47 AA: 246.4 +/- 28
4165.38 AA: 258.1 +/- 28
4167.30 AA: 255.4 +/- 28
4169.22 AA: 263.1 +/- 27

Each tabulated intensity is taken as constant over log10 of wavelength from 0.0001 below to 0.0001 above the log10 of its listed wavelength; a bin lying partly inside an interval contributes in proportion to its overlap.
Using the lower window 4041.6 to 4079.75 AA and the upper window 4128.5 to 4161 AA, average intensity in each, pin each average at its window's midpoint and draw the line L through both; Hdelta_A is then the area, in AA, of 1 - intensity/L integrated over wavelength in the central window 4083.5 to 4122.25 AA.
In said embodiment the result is -2.7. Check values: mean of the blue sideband 253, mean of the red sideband 245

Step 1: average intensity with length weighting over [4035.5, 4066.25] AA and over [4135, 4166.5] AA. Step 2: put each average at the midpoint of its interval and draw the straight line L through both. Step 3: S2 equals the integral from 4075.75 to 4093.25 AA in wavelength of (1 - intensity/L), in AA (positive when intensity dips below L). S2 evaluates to -2.1 AA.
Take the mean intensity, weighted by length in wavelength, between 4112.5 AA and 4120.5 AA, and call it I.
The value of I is 260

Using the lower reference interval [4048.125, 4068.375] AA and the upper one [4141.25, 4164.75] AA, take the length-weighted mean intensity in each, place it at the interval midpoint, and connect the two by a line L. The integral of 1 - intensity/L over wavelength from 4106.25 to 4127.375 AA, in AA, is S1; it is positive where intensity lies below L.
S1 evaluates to -1.7 AA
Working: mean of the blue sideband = 255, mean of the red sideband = 240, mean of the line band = 265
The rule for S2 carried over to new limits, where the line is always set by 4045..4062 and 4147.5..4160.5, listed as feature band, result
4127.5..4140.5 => -1.0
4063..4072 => 0.1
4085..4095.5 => -2.4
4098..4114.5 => -0.1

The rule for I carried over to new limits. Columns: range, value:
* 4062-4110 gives 264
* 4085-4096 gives 302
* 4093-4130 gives 261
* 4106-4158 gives 255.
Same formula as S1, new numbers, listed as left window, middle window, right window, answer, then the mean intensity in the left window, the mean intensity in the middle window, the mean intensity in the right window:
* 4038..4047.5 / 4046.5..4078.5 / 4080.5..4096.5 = 1.7 AA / 251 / 255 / 296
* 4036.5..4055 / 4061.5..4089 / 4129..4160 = -1.3 AA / 262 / 268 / 245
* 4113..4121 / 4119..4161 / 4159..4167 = -0.5 AA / 260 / 252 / 238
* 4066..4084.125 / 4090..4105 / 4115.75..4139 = 0.6 AA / 266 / 253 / 260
